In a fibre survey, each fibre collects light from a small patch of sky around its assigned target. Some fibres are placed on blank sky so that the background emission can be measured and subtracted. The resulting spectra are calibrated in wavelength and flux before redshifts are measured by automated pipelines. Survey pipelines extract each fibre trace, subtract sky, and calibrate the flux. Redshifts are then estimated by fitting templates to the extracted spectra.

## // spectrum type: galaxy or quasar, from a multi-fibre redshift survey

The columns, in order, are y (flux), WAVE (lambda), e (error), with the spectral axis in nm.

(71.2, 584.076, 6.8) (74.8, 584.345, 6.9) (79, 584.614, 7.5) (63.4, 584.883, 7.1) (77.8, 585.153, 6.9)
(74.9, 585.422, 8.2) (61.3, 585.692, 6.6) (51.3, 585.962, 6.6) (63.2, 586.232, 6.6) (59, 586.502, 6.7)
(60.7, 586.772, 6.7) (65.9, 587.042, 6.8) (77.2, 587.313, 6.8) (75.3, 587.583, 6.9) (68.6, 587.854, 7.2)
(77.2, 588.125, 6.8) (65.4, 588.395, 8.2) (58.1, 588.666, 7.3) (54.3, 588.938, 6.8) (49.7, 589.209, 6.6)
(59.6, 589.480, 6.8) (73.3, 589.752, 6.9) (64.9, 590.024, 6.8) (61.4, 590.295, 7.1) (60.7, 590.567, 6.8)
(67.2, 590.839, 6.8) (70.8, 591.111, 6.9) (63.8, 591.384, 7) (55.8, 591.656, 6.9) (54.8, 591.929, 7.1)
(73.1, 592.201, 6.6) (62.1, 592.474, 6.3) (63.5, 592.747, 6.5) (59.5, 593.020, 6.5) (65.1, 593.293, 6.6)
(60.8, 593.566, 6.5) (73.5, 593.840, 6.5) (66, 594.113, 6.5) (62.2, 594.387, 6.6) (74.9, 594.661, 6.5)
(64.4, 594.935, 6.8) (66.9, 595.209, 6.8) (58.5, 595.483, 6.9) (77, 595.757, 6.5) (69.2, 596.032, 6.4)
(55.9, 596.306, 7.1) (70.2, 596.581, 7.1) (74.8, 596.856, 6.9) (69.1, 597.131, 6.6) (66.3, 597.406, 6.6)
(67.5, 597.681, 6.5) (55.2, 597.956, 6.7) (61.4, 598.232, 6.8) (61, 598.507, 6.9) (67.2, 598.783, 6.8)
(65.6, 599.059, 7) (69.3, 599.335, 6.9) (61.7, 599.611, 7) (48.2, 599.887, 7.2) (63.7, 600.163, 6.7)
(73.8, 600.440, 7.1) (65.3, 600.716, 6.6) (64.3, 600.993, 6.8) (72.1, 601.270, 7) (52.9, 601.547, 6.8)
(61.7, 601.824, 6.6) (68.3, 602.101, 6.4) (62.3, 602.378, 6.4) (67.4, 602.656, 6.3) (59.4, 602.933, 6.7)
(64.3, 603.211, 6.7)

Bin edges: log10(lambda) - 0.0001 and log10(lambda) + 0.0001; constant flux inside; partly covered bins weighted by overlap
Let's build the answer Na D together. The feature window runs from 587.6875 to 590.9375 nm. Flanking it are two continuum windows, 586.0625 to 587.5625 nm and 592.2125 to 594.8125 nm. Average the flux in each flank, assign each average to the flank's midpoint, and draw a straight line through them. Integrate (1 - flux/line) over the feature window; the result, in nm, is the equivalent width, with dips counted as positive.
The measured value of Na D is 0.110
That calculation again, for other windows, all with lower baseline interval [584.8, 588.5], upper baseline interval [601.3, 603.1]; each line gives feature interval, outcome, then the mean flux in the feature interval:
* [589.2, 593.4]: 0.172 nm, 63.2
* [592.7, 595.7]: -0.016 nm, 65.4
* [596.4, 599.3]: -0.083 nm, 65.8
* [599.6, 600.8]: 0.014 nm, 62.5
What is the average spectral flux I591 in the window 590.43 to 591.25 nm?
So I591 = 66.2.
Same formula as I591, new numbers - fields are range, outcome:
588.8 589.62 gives 54.6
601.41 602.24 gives 61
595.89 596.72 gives 65.1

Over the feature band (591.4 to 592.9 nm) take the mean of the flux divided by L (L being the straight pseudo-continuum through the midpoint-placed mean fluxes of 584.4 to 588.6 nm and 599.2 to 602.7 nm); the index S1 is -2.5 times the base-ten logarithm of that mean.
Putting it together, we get 0.07 mag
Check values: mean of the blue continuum 68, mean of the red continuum 63.8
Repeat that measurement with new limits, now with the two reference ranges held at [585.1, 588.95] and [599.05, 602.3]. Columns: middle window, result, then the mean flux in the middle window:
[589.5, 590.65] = 0.015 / 64.7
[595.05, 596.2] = -0.047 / 67.5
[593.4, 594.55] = -0.014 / 65.8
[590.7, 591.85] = 0.026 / 63.9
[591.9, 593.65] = 0.032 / 63.3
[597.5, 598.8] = 0.036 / 62.2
